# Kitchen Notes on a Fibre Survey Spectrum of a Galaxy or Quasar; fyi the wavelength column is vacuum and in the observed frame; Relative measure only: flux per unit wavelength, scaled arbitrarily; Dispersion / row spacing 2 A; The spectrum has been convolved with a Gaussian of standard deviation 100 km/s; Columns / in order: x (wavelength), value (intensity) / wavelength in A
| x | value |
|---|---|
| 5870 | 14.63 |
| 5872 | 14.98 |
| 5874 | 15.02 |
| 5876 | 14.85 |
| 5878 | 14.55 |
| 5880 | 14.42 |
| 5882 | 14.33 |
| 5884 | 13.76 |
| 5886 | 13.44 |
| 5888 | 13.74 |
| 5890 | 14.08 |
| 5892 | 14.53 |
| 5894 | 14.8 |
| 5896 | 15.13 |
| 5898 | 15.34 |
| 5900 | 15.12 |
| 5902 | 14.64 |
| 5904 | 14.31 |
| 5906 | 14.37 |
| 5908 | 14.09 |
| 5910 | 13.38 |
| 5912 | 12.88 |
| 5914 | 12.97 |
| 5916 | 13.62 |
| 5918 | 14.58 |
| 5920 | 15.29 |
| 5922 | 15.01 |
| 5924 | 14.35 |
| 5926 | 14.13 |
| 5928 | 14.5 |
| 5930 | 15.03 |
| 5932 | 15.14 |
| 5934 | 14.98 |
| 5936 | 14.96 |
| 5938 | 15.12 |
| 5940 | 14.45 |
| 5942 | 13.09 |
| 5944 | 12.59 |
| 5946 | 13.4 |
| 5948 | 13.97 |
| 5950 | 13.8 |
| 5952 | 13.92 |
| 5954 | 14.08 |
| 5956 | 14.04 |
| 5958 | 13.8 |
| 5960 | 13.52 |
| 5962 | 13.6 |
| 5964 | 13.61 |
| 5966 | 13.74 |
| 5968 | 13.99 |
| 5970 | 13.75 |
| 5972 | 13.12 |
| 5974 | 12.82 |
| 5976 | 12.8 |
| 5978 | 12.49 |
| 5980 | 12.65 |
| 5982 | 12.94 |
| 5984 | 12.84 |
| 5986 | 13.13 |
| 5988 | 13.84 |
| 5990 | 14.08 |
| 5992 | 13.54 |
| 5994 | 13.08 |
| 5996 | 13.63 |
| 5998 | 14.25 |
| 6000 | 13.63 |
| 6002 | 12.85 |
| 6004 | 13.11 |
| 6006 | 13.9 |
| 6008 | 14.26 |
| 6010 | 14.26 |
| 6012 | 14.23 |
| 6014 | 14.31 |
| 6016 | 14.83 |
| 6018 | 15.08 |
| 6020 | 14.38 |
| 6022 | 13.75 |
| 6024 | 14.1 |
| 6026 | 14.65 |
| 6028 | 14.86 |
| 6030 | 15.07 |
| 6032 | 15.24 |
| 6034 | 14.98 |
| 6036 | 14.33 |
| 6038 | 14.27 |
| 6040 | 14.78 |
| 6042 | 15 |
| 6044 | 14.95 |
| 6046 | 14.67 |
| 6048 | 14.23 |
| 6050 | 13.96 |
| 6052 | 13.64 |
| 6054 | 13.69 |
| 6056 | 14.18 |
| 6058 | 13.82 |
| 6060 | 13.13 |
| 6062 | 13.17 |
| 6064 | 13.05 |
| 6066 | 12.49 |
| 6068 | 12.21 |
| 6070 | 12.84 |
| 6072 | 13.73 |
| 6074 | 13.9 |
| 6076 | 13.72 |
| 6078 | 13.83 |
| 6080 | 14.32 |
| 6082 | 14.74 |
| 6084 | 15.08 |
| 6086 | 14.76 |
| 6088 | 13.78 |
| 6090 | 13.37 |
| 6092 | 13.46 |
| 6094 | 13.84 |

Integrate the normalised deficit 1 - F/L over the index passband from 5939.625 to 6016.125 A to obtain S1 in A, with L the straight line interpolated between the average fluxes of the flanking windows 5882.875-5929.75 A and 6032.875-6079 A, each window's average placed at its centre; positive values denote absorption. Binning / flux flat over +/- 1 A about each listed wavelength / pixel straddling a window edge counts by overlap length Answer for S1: 2.8 A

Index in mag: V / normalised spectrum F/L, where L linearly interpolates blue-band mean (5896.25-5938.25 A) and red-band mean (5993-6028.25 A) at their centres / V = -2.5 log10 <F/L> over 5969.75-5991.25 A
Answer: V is 0.08 mag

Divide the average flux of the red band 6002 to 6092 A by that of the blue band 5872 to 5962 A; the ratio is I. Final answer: 1.0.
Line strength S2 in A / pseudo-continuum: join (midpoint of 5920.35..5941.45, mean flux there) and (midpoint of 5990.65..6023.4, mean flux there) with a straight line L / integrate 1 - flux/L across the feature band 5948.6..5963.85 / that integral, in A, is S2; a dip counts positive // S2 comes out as 0.70 A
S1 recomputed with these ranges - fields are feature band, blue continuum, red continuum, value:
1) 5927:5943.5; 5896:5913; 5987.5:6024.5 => -0.5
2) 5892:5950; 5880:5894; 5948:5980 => -2.1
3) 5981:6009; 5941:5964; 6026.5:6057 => 1.1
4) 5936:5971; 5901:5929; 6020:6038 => 1.2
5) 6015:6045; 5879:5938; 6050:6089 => -1.8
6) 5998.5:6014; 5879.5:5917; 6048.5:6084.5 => 0.0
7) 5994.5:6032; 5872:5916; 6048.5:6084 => -1.0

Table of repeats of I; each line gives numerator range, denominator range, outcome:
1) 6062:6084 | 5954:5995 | 1.01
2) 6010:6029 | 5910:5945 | 1.01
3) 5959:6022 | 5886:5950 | 0.95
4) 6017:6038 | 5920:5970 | 1.03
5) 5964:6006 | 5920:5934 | 0.90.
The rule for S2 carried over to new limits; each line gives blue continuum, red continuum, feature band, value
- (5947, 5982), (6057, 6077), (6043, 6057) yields -1.0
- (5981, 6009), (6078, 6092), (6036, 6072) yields 0.5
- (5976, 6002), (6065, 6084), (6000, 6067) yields -3.4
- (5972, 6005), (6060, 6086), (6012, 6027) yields -1.2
